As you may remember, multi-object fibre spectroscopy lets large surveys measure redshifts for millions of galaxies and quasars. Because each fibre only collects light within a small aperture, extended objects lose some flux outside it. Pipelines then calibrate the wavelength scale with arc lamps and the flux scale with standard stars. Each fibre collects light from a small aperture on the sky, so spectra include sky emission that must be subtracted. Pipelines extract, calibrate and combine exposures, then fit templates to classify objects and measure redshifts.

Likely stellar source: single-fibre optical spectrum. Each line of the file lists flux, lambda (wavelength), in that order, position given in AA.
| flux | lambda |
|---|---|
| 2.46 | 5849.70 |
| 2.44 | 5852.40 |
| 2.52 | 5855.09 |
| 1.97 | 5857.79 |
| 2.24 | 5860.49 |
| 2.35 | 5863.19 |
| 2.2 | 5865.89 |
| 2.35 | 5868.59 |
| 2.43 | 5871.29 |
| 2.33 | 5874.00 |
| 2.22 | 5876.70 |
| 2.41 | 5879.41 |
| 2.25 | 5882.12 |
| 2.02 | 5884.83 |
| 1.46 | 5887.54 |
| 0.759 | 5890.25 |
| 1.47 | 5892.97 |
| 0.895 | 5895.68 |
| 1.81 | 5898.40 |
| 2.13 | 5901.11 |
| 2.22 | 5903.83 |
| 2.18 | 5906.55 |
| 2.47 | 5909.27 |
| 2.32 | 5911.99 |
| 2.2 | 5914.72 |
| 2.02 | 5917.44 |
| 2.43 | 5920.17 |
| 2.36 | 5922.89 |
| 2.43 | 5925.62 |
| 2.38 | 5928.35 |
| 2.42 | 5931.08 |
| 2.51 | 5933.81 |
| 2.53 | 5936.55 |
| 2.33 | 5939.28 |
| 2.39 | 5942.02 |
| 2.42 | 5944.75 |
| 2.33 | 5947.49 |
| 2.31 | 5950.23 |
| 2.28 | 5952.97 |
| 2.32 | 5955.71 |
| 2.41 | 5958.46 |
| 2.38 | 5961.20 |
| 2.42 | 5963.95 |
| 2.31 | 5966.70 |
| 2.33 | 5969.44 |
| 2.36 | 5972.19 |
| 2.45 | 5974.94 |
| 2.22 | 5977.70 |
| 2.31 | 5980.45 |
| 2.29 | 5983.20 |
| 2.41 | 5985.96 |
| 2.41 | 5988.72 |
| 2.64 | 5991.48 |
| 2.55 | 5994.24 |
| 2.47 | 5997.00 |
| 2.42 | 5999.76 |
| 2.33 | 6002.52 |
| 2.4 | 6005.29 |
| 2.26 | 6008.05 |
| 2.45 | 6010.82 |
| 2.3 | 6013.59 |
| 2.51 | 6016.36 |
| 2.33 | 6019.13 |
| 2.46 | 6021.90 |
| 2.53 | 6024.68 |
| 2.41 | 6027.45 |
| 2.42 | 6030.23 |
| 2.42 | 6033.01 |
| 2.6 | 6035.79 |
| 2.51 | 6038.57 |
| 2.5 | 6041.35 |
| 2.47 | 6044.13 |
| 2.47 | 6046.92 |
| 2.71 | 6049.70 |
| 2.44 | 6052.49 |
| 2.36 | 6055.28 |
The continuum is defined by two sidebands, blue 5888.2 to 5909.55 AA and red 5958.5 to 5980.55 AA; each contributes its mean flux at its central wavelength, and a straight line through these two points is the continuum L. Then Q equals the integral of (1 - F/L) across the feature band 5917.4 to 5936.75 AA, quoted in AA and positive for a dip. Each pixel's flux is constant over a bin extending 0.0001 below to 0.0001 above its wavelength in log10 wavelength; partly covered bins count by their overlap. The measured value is -4.4 AA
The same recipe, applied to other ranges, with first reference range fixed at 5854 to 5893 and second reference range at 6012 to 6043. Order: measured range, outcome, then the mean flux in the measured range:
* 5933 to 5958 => -1.4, 2.38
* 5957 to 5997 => -1.1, 2.39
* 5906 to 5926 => -1.1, 2.3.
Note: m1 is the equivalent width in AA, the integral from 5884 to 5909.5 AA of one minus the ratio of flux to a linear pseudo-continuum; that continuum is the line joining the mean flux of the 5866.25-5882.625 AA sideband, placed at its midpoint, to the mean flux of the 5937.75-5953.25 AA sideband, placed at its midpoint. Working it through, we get 6.9 AA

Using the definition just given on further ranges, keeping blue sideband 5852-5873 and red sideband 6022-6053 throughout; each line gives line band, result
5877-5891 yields 2.8 AA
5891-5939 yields 4.4 AA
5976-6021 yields 1.1 AA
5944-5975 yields 0.7 AA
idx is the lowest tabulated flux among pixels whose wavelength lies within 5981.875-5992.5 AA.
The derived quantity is 2.29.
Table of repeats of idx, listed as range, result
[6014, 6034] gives 2.33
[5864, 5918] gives 0.759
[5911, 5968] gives 2.02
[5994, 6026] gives 2.26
